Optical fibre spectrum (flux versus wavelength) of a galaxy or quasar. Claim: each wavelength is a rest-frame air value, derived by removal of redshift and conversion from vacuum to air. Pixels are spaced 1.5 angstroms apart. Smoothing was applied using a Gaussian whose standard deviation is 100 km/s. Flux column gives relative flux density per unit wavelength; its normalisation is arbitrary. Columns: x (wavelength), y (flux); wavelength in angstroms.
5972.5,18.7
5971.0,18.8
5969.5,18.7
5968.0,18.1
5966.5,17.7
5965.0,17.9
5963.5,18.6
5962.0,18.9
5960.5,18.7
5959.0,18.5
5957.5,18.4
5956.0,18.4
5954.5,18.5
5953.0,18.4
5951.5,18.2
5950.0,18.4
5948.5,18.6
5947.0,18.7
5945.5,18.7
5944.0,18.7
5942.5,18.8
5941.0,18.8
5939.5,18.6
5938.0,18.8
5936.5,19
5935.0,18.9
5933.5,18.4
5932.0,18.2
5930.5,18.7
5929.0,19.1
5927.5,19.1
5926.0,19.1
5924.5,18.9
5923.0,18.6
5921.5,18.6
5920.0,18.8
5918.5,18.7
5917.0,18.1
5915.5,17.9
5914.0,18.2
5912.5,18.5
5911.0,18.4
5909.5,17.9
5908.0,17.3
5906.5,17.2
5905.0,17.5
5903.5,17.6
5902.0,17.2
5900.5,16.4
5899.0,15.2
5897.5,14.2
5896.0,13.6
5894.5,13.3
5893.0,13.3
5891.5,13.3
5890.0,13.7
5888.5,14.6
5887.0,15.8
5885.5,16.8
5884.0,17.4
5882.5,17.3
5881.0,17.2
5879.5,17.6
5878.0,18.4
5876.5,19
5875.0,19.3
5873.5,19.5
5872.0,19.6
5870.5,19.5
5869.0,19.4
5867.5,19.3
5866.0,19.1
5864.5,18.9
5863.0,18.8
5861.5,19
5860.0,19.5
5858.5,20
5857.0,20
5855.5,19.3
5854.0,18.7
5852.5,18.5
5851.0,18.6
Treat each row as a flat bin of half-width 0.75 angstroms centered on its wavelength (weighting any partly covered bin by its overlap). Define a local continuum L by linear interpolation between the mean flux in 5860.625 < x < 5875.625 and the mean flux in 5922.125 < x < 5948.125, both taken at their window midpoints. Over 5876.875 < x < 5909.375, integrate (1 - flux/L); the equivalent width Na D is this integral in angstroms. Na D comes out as 5.2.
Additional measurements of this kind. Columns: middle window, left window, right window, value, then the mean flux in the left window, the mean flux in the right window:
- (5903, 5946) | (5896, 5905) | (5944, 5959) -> -3.20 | 16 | 18.5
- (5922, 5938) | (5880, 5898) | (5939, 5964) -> -1.31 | 15.1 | 18.6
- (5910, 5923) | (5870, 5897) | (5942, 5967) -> -0.70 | 16.6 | 18.5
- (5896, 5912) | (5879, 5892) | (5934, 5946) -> 0.18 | 16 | 18.8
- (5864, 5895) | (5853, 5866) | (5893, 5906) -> 0.31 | 19.2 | 15.5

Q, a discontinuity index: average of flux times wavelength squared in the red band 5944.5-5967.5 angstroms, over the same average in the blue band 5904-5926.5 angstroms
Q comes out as 1.0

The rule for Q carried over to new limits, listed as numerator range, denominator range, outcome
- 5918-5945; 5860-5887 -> 1.03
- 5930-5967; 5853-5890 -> 1.03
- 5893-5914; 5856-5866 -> 0.86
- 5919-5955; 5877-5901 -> 1.22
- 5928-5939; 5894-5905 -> 1.22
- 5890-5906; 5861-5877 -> 0.79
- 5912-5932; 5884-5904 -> 1.25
